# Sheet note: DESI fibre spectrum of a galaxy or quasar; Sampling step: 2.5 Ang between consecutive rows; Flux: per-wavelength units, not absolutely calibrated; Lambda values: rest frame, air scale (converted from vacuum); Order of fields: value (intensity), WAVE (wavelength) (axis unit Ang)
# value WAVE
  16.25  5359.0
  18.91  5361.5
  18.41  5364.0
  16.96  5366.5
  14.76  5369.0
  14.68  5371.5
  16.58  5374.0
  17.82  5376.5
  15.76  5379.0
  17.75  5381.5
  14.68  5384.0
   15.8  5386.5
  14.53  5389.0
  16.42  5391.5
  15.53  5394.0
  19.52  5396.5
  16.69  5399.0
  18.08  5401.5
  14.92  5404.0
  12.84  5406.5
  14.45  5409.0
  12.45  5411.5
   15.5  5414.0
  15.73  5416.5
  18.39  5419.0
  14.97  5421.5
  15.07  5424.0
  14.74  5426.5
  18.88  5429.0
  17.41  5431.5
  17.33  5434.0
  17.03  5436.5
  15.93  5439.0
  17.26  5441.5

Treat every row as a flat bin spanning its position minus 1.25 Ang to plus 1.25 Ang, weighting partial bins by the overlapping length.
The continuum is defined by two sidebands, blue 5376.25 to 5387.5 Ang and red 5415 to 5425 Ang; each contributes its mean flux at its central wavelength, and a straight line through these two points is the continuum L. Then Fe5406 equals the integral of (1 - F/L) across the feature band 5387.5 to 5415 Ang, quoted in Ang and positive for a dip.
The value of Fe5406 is 1.0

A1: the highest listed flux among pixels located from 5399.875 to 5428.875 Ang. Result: 18.39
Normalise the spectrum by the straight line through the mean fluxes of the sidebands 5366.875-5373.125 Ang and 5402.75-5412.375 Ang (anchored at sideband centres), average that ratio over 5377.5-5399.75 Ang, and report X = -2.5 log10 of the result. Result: -0.13 mag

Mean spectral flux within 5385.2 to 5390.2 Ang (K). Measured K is 15.2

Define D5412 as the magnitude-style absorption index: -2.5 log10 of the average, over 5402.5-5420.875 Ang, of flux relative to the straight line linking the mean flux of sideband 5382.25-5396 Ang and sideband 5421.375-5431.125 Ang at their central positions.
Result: 0.07 mag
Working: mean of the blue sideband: 15.7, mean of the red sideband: 16.2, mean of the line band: 14.9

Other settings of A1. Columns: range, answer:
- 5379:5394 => 17.75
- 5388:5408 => 19.52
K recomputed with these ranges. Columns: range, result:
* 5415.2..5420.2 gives 17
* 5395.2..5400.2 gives 18.1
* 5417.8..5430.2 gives 16.4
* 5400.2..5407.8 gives 15.3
